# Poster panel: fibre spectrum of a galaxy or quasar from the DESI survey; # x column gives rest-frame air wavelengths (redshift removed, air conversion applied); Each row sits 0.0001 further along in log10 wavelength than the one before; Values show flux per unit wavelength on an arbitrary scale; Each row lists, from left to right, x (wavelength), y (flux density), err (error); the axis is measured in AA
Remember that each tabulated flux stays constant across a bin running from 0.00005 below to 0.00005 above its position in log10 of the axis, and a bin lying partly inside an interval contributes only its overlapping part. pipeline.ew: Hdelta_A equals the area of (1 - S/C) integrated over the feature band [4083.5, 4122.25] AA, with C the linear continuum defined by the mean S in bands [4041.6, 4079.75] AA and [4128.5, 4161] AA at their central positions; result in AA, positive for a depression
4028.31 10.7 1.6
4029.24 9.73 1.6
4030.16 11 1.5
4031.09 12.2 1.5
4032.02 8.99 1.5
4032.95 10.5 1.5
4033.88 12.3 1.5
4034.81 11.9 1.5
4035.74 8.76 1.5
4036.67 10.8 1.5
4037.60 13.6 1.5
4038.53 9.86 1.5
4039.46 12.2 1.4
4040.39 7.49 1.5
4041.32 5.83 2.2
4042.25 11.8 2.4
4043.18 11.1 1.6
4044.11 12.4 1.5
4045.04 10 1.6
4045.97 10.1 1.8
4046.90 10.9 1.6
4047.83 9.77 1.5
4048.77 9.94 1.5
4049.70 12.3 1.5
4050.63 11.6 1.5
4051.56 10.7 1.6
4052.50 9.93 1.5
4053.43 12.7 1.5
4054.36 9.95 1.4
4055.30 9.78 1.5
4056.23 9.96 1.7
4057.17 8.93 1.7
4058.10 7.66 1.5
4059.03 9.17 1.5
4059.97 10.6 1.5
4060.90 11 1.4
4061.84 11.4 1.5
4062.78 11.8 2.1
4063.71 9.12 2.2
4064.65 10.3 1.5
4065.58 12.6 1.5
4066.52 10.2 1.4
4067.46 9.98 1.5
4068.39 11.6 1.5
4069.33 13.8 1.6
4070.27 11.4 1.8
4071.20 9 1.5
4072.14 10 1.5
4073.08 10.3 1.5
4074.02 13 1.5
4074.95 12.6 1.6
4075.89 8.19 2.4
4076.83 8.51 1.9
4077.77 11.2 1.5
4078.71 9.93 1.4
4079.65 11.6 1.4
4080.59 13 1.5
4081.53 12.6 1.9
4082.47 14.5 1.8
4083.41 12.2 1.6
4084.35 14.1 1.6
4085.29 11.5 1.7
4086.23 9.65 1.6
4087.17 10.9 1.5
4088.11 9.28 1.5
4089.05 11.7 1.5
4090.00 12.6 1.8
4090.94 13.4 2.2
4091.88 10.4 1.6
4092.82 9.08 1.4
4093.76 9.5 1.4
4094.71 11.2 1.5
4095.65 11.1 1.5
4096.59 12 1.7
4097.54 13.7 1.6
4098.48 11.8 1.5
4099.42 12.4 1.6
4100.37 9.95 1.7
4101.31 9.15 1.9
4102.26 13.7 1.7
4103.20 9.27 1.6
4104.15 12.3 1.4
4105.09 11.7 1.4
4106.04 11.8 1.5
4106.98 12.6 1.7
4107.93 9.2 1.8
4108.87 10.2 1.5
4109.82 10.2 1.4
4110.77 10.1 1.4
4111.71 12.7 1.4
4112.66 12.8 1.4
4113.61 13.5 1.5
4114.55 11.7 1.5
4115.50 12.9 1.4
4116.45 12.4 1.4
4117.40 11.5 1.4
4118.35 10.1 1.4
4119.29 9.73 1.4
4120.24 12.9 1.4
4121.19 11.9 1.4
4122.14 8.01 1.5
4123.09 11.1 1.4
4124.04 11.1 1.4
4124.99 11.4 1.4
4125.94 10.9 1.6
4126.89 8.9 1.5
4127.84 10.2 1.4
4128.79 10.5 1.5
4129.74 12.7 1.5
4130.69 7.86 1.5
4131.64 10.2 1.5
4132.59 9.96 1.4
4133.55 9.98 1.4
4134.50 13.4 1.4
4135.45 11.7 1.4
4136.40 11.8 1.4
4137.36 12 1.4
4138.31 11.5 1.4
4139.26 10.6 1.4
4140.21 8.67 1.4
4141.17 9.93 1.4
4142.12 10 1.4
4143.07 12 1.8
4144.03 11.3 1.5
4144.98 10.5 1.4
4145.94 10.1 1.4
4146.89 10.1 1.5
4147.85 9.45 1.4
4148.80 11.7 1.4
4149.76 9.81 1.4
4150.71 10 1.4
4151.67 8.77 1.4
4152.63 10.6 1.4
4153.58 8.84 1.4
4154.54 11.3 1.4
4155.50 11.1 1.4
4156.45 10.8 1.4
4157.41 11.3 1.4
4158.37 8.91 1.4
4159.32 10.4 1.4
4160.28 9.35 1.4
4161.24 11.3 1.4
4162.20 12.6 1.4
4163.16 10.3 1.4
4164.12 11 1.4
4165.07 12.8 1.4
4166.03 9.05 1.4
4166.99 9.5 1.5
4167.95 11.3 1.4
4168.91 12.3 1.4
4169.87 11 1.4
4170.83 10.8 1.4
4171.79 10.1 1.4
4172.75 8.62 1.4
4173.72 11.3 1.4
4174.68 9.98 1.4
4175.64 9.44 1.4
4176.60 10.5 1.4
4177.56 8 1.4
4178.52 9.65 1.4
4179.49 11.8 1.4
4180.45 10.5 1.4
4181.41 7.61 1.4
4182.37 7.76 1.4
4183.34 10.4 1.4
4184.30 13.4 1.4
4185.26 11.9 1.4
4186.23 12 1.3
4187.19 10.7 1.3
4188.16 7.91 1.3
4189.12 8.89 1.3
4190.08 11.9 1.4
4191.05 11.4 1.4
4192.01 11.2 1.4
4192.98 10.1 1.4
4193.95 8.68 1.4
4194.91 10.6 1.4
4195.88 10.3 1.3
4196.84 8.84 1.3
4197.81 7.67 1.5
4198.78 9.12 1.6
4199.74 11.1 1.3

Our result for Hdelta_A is -3.0 AA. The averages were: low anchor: 10.6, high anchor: 10.5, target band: 11.4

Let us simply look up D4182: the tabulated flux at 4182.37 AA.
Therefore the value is 7.76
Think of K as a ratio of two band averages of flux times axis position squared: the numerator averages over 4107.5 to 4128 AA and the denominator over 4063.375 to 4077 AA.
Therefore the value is 1.05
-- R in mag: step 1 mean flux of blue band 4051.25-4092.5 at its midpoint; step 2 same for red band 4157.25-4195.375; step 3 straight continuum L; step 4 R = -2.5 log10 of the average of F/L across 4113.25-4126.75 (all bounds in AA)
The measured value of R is -0.06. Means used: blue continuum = 11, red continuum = 10.4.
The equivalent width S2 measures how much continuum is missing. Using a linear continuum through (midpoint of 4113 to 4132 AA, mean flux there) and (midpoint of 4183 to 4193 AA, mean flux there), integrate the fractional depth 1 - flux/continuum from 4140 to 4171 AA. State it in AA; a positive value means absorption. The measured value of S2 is 1.2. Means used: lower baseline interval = 11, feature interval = 10.5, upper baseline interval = 10.9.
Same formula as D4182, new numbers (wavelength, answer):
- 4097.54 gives 13.7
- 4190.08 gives 11.9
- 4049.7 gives 12.3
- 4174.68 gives 9.98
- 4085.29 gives 11.5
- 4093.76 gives 9.5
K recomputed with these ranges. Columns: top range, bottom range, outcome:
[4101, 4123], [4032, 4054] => 1.10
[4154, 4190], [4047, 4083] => 1.02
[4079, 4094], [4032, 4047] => 1.13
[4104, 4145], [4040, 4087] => 1.06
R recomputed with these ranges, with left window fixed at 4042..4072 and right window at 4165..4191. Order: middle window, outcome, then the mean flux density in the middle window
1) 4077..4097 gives -0.087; 11.5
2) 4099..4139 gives -0.066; 11.1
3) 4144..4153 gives 0.024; 10.2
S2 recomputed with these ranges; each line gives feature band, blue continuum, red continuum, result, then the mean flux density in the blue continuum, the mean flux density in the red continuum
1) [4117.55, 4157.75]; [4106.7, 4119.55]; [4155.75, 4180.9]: 1.50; 11.4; 10.5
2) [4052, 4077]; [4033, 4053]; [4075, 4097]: 0.96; 10.6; 11.2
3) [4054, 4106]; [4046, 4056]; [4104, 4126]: -0.11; 10.7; 11.4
